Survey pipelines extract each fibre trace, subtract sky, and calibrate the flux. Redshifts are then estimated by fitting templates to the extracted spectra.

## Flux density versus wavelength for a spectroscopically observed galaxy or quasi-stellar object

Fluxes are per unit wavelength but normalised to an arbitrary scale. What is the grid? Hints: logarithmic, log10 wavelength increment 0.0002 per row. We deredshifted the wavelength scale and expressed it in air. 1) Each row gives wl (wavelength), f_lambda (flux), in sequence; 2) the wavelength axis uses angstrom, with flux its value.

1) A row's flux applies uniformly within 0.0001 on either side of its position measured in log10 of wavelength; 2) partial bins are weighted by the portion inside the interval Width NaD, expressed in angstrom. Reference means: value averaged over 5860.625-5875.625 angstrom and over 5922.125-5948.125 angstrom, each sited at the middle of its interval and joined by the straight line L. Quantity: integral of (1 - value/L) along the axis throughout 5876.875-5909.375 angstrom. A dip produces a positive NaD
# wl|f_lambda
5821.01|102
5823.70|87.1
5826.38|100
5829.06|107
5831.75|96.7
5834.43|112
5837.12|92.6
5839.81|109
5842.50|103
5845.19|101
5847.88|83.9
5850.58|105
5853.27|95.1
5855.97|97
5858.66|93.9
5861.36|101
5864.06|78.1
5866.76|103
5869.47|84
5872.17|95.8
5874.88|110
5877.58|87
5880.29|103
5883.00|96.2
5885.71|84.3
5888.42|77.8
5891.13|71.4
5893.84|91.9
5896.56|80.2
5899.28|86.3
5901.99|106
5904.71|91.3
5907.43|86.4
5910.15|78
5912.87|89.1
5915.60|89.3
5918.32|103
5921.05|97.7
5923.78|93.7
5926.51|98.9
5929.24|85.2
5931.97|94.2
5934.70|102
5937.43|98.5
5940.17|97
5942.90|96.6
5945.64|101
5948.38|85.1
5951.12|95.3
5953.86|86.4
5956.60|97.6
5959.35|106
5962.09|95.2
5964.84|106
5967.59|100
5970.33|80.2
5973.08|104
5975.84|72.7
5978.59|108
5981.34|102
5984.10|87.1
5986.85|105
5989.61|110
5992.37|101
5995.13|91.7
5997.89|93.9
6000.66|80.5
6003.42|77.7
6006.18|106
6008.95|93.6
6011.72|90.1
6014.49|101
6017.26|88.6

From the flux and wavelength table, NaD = 2.3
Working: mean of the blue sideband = 94.4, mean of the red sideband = 95.9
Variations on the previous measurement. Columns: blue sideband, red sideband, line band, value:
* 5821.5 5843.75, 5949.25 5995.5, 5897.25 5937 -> 2.3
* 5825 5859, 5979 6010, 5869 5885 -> 0.4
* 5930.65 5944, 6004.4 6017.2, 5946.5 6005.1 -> 1.4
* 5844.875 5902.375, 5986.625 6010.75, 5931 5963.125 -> -0.9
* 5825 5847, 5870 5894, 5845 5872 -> 0.7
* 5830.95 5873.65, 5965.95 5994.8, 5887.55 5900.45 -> 2.0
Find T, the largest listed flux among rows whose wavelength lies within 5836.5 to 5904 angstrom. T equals 110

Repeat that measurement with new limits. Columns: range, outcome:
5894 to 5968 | 106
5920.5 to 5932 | 98.9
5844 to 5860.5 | 105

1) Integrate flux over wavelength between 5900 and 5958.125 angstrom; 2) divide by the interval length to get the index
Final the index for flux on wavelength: 93.9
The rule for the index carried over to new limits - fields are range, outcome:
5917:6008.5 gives 95.7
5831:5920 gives 93.4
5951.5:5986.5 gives 95.7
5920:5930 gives 94.2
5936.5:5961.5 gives 95.9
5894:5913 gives 88.4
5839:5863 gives 98.3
